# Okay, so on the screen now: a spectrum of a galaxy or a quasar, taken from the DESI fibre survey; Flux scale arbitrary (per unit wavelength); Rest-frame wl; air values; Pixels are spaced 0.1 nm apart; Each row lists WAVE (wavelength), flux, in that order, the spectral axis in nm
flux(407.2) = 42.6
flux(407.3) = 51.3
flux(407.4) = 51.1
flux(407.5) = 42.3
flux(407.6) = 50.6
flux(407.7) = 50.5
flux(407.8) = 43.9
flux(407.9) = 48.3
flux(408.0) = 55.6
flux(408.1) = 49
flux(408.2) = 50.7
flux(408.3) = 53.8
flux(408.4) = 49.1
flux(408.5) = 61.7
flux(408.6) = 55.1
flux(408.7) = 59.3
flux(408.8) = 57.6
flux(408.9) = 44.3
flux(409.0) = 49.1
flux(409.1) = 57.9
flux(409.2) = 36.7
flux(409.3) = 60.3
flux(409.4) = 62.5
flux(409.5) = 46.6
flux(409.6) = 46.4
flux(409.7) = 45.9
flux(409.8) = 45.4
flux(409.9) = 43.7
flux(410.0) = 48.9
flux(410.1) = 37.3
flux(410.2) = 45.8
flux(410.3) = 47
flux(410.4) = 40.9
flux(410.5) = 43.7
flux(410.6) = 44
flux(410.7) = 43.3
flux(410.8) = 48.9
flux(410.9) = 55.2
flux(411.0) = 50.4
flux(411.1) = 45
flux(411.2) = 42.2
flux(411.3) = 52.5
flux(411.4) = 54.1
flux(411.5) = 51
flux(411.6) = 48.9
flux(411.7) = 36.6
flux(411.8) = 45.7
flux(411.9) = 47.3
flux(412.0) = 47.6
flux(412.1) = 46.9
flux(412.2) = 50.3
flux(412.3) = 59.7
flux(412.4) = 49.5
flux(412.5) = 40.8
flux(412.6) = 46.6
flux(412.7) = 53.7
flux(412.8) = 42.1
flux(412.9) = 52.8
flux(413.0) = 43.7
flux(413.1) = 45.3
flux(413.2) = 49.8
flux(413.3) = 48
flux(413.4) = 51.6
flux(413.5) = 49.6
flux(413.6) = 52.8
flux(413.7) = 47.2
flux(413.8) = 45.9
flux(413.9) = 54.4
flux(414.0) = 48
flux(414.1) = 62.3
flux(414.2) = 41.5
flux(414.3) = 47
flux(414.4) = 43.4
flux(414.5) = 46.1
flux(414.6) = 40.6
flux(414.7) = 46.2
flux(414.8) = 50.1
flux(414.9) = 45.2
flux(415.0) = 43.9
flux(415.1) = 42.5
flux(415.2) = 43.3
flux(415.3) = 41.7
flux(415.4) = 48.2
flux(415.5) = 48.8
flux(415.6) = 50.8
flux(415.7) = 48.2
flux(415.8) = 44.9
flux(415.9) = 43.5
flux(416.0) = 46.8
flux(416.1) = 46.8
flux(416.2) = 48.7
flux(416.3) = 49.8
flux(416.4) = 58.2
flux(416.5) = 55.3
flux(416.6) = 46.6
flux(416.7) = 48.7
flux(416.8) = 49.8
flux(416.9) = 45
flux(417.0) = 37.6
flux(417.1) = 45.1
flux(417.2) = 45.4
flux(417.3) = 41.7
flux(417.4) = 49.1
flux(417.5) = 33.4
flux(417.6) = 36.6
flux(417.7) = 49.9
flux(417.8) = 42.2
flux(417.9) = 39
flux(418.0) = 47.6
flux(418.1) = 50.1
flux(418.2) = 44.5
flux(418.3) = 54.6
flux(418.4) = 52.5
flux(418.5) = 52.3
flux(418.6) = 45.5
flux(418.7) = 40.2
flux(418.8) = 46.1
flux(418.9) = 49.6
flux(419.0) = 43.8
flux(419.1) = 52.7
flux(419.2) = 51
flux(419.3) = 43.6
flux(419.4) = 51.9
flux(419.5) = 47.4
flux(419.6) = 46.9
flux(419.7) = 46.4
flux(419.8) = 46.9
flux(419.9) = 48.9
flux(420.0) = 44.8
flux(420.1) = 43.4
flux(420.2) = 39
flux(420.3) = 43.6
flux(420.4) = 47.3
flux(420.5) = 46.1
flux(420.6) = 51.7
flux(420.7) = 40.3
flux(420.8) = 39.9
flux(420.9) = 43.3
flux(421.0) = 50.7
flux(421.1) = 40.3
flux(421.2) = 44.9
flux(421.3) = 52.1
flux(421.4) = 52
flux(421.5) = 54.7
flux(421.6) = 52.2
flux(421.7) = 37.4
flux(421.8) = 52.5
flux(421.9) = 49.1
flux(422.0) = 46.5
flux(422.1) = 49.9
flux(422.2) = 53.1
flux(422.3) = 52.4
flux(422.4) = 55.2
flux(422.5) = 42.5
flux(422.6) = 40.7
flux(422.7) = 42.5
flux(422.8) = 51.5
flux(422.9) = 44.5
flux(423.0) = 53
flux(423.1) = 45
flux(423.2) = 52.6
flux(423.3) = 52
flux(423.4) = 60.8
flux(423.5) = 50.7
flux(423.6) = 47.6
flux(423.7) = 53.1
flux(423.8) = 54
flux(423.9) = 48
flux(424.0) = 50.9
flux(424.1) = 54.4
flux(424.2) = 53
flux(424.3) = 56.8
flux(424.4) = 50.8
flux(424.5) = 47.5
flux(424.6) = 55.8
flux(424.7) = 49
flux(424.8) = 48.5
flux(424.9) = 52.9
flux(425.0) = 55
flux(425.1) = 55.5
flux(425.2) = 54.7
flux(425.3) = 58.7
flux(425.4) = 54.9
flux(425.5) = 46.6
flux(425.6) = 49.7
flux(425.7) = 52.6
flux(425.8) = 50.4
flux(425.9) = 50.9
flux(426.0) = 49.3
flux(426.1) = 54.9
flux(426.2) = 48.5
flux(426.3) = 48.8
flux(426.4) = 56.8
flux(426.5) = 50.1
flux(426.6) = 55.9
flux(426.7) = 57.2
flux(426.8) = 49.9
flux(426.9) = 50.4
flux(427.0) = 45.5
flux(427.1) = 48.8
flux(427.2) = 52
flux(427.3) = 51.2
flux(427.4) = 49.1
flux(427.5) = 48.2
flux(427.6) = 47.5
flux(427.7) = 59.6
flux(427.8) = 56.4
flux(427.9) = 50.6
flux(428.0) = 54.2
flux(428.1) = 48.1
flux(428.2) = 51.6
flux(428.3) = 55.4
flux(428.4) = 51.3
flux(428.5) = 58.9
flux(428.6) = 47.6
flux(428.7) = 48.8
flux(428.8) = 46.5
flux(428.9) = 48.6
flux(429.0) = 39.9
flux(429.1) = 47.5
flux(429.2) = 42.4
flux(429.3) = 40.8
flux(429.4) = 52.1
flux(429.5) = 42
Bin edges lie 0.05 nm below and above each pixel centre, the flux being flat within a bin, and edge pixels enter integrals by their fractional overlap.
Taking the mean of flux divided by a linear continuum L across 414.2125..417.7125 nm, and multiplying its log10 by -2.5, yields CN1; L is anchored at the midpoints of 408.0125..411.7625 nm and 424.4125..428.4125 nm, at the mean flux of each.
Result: 0.094 mag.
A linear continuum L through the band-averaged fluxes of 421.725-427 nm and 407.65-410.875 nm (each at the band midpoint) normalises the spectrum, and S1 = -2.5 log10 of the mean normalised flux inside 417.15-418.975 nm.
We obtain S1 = 0.11 mag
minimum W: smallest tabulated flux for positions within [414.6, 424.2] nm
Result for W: 33.4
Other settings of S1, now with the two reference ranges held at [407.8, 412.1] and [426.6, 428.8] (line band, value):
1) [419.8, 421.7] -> 0.10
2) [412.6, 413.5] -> 0.02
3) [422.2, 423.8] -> 0.02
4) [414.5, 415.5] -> 0.11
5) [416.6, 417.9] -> 0.15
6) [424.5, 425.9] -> -0.03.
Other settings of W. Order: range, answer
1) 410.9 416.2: 36.6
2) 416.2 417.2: 37.6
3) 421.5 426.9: 37.4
